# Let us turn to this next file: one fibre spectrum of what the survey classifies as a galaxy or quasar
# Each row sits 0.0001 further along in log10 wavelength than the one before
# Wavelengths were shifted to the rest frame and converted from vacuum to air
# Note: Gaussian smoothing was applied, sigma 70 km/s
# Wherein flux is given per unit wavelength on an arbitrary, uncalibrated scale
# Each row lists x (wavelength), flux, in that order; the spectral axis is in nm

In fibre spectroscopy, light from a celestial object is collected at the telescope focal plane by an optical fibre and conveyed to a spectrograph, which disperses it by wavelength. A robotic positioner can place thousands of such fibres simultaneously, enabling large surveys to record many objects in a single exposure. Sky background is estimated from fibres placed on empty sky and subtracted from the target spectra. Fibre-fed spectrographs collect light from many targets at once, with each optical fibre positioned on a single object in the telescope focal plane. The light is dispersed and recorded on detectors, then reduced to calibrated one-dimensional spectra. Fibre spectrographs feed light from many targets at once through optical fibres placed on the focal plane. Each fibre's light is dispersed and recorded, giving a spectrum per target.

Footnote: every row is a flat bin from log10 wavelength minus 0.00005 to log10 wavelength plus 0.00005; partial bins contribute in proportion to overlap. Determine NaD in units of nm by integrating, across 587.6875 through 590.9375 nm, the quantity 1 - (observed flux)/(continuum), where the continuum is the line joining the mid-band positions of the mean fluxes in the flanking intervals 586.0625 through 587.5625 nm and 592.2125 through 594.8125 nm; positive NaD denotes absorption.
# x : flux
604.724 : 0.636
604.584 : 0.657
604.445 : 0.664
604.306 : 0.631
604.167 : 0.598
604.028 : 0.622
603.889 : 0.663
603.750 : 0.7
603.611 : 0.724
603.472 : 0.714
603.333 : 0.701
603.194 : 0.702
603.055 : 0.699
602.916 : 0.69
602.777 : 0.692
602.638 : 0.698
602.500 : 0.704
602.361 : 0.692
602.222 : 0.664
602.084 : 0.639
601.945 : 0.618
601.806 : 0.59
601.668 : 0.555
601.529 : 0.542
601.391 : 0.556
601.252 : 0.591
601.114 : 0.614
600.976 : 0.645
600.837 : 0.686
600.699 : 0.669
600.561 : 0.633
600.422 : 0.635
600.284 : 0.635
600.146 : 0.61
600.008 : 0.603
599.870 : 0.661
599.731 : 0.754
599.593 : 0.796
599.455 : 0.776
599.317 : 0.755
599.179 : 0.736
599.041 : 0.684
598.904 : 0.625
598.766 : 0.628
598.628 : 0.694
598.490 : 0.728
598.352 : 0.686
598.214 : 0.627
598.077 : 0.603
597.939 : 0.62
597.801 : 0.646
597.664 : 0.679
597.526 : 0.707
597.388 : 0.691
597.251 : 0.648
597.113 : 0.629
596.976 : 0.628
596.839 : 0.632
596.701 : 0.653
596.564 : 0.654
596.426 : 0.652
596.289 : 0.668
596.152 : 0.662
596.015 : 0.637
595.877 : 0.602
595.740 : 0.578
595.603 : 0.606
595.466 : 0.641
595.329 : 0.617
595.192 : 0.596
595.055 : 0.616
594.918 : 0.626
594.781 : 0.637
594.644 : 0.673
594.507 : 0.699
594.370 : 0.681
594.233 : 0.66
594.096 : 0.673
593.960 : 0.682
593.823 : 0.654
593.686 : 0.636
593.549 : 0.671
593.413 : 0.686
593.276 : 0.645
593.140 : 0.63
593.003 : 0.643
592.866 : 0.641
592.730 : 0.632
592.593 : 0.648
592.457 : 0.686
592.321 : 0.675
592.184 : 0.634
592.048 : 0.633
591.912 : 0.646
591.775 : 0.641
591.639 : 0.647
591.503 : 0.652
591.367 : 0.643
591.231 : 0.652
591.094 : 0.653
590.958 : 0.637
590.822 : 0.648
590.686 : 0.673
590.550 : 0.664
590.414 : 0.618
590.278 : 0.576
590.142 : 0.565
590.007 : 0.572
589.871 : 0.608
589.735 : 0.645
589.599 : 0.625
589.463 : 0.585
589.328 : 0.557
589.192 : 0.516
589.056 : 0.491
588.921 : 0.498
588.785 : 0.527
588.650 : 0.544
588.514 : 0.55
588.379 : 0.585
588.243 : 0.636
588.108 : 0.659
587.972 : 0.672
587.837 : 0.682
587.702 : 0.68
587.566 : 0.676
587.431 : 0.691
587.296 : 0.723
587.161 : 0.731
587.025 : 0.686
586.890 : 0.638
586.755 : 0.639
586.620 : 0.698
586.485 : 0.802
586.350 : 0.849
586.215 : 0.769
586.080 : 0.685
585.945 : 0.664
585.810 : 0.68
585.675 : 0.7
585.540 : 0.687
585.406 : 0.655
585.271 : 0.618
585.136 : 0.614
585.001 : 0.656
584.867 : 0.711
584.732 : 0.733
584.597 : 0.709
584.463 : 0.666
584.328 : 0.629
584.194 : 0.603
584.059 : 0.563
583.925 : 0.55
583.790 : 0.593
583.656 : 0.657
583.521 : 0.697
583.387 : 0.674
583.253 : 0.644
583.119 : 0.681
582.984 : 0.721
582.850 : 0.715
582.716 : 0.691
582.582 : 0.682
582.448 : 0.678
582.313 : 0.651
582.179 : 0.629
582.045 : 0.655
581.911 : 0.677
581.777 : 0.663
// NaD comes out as 0.46 nm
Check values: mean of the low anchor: 0.719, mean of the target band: 0.598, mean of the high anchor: 0.66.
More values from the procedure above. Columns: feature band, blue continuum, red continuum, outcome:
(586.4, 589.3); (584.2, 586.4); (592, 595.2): 0.178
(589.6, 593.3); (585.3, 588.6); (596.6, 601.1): 0.221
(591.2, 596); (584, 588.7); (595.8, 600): 0.186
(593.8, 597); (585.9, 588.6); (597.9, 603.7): 0.140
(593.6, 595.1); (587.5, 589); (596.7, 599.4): -0.033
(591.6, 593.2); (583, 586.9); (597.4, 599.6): 0.076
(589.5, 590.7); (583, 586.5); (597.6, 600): 0.114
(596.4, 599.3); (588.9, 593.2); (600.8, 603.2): -0.128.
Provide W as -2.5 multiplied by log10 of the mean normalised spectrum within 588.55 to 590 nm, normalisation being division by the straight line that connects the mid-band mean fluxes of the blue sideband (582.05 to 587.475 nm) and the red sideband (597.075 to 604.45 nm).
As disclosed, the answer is 0.20 mag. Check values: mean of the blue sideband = 0.676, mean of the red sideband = 0.662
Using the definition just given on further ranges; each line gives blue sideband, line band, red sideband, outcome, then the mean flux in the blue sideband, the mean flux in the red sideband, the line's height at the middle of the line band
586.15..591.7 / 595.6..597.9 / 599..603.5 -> 0.014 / 0.638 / 0.664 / 0.655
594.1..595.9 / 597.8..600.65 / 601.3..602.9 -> -0.066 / 0.635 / 0.633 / 0.634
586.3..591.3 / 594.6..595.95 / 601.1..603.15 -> 0.030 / 0.633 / 0.638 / 0.635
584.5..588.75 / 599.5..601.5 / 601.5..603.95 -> 0.034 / 0.677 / 0.668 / 0.669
